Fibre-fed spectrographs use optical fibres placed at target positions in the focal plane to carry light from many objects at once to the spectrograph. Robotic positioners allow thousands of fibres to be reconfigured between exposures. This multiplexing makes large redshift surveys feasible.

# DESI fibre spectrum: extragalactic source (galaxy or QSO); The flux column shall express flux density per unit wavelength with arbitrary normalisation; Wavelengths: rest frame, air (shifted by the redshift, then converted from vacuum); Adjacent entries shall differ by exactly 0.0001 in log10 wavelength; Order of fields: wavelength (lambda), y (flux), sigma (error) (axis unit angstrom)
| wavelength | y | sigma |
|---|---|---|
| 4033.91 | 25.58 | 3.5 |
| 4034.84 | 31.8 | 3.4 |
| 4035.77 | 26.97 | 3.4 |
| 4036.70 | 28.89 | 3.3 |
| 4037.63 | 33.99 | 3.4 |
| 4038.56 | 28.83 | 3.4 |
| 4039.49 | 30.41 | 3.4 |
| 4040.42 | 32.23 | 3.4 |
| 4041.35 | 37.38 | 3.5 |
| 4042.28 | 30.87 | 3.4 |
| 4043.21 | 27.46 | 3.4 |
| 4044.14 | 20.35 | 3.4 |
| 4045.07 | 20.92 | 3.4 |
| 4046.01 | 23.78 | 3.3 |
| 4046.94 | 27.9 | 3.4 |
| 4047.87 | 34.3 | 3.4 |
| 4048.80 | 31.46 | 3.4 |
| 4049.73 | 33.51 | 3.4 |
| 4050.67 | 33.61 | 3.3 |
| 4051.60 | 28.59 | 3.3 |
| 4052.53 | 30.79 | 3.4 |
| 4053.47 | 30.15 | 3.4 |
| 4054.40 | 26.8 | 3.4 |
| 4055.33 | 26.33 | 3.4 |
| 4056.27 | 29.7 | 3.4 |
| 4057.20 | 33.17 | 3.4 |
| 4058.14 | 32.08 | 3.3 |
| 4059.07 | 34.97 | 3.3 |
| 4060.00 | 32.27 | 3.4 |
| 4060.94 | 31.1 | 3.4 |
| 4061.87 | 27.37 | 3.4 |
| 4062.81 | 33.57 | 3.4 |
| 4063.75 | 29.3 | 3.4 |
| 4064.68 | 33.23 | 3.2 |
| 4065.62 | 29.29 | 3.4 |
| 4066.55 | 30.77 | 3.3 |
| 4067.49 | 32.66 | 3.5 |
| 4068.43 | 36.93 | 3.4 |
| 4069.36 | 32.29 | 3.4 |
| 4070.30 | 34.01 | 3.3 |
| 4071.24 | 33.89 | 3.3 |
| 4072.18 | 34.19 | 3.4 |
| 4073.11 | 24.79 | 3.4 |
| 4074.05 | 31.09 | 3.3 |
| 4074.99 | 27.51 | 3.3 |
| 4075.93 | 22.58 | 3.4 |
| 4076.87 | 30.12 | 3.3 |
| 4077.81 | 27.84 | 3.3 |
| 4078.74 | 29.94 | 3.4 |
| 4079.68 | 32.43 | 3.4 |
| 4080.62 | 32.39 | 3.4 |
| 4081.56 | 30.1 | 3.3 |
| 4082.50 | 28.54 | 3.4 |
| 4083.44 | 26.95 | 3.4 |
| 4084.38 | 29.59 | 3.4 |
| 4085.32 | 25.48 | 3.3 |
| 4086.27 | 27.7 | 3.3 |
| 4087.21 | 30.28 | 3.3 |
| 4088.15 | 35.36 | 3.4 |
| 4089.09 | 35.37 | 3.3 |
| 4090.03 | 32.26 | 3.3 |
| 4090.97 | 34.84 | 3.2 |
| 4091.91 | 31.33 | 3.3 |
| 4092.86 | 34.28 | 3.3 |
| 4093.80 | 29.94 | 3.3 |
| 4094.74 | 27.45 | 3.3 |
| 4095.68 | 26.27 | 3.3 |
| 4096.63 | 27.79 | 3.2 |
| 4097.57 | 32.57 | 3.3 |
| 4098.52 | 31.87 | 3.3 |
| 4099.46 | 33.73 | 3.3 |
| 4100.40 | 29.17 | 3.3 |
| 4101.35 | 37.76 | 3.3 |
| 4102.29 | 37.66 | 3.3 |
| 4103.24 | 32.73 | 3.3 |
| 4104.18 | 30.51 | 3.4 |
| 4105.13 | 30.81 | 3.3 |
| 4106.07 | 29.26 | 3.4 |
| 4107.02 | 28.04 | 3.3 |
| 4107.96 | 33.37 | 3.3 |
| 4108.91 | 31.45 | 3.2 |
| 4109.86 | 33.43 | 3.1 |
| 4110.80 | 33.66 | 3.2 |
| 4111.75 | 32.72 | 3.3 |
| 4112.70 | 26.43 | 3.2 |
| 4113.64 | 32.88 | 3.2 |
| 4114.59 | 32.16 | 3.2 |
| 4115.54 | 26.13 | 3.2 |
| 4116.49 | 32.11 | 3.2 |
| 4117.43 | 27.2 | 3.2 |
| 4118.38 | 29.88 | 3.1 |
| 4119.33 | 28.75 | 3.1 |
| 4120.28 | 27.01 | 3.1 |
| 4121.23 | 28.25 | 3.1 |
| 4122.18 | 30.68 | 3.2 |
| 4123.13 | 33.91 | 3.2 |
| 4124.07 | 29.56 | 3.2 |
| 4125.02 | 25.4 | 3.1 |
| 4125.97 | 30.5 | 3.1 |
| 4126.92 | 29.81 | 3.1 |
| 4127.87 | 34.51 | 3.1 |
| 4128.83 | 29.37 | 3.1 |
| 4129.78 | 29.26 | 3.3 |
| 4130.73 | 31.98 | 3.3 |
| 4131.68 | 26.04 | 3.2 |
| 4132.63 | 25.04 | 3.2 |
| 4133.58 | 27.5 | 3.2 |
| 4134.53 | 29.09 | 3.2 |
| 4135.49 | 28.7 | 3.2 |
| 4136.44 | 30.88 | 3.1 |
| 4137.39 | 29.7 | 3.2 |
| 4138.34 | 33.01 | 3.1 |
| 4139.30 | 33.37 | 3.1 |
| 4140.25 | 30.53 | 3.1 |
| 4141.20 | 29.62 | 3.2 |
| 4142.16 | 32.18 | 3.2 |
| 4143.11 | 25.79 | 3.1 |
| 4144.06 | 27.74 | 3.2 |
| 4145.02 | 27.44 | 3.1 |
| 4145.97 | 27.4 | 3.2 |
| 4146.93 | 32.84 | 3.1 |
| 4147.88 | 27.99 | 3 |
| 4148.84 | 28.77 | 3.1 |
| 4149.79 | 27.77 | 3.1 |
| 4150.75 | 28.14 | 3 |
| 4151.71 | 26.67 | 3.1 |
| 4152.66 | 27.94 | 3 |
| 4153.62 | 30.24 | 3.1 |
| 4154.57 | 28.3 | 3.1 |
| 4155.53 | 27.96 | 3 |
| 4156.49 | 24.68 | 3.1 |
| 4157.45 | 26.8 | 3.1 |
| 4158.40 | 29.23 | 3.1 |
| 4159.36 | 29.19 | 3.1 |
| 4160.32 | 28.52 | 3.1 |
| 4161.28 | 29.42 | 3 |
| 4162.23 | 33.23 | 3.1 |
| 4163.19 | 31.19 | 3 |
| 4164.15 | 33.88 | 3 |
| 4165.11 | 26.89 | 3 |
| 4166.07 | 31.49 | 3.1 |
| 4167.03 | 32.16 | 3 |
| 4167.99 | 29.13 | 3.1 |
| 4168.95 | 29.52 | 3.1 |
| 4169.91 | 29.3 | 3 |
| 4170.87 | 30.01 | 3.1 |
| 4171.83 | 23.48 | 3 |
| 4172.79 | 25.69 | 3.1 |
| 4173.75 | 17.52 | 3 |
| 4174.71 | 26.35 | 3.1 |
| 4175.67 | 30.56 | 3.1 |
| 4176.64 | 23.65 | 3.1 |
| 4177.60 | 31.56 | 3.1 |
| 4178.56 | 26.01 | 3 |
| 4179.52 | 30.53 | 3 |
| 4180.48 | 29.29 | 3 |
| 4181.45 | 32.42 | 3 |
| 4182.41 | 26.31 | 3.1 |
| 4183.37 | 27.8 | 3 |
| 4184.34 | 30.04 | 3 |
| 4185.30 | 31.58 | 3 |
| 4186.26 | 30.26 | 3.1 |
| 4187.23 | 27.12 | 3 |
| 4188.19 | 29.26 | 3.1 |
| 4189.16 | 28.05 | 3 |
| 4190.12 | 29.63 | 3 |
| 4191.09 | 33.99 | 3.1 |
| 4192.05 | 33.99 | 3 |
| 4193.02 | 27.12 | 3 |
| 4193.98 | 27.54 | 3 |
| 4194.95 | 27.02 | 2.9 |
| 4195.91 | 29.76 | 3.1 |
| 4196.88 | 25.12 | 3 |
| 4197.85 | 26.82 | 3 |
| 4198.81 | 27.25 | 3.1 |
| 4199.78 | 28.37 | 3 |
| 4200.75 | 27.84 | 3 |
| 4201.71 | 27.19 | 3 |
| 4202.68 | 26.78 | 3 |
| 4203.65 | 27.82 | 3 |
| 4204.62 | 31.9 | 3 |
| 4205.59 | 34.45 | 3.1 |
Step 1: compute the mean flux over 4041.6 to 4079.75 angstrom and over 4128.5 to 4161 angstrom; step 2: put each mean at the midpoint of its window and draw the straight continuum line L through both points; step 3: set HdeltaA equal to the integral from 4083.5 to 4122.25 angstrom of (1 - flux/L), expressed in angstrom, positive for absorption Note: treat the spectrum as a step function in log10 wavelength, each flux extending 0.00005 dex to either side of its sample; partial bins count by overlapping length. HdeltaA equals -1.87 angstrom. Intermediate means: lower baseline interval 30.1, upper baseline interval 28.8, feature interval 30.9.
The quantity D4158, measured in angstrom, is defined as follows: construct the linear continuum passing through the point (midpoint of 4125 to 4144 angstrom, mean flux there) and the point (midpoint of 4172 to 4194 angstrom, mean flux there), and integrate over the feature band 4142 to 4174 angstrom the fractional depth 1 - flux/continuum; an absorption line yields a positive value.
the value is 0.63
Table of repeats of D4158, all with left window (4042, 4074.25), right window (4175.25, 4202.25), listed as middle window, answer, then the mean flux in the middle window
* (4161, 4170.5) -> -0.5 angstrom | 30.6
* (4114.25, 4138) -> 0.2 angstrom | 29.3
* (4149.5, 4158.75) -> 0.5 angstrom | 27.7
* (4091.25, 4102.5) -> -0.6 angstrom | 31.6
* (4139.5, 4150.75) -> 0.1 angstrom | 29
